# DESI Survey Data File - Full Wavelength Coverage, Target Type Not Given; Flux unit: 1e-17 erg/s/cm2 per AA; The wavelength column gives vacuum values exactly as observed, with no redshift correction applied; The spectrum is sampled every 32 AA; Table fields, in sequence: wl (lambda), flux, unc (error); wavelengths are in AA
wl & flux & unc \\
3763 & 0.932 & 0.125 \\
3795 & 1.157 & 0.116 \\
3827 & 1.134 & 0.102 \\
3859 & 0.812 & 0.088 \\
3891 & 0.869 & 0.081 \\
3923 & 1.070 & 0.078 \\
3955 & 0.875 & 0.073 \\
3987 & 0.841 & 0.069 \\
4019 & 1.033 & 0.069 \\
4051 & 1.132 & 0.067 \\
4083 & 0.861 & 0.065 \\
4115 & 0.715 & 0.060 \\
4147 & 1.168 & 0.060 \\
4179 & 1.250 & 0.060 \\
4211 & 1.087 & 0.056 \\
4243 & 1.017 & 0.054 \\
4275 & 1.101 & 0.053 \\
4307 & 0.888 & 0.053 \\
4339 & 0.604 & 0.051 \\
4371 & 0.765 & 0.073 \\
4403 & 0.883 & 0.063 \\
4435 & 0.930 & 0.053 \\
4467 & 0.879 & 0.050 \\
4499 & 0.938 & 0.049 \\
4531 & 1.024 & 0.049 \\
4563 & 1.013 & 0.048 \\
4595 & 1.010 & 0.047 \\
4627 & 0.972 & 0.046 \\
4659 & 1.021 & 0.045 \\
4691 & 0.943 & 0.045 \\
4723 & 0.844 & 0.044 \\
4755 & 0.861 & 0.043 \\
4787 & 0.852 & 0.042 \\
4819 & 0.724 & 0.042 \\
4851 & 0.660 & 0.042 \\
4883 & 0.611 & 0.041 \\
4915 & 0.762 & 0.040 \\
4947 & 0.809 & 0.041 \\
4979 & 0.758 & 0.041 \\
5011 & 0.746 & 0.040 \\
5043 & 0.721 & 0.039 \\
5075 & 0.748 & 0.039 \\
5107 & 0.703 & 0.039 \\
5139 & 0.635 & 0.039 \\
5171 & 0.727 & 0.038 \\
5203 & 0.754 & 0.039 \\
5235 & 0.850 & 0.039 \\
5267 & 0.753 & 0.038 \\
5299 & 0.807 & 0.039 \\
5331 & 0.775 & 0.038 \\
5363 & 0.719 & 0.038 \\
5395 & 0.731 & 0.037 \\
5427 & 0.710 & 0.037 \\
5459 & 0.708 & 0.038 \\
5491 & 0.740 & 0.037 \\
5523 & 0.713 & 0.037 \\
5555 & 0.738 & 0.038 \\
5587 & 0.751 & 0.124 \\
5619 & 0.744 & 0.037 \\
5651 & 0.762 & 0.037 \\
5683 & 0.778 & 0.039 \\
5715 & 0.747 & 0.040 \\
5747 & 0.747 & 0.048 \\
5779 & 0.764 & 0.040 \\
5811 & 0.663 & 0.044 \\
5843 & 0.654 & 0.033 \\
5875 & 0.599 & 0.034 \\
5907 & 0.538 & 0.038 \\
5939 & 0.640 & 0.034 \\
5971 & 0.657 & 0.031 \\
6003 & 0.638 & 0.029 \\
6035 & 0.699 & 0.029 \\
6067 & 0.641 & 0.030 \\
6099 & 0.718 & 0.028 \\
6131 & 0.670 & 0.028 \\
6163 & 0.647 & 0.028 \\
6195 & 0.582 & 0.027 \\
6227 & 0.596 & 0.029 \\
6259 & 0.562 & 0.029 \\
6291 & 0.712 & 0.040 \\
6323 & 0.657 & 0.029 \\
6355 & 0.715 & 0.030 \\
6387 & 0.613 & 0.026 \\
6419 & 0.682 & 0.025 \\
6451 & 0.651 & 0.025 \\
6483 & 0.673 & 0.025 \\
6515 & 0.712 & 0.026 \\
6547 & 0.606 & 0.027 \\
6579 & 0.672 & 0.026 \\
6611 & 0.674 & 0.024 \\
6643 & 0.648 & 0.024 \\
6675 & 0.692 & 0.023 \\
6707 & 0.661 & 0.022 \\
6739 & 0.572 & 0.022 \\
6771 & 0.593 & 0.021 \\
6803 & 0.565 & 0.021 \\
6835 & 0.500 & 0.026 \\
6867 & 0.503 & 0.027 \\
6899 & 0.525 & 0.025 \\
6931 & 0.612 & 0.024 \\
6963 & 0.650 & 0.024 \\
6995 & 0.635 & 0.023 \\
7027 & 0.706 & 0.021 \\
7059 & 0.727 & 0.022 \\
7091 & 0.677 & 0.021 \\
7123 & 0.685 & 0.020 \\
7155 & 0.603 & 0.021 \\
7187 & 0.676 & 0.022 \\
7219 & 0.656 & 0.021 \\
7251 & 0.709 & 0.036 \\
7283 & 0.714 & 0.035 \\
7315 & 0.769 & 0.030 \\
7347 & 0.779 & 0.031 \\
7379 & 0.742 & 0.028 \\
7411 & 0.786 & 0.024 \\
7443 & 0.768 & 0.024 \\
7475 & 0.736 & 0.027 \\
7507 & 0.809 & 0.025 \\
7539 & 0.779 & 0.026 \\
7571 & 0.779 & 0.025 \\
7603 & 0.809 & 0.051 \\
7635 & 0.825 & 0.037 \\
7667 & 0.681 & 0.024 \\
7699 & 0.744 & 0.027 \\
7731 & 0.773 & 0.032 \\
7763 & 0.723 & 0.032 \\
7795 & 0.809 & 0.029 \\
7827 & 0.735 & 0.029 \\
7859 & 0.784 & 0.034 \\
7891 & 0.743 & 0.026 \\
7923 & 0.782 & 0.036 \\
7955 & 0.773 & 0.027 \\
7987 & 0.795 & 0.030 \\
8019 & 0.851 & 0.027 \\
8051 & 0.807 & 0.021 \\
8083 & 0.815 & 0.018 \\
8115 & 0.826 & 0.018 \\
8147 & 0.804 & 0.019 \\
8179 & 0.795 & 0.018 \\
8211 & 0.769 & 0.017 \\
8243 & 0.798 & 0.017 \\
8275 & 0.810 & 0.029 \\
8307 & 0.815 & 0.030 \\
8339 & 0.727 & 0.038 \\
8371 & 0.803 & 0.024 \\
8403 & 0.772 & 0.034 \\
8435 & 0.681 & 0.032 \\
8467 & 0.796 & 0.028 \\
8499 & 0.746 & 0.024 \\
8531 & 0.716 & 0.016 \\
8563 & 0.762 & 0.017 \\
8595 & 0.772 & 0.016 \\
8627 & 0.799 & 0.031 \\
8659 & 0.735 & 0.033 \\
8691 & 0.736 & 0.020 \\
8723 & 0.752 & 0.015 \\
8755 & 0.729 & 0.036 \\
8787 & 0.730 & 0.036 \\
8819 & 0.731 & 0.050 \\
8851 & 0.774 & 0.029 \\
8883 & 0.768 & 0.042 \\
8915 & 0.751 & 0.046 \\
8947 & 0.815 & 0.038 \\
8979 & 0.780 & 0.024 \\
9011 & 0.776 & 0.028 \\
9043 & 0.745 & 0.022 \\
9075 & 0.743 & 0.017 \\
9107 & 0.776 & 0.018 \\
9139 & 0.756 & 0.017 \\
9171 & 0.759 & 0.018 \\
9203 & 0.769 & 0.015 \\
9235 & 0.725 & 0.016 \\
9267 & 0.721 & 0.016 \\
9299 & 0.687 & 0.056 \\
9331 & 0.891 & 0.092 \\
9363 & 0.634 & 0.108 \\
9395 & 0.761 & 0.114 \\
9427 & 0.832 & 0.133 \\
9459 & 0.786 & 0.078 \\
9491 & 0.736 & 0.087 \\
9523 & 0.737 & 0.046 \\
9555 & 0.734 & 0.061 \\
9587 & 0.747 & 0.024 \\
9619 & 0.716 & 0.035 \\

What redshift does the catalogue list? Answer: 1.676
